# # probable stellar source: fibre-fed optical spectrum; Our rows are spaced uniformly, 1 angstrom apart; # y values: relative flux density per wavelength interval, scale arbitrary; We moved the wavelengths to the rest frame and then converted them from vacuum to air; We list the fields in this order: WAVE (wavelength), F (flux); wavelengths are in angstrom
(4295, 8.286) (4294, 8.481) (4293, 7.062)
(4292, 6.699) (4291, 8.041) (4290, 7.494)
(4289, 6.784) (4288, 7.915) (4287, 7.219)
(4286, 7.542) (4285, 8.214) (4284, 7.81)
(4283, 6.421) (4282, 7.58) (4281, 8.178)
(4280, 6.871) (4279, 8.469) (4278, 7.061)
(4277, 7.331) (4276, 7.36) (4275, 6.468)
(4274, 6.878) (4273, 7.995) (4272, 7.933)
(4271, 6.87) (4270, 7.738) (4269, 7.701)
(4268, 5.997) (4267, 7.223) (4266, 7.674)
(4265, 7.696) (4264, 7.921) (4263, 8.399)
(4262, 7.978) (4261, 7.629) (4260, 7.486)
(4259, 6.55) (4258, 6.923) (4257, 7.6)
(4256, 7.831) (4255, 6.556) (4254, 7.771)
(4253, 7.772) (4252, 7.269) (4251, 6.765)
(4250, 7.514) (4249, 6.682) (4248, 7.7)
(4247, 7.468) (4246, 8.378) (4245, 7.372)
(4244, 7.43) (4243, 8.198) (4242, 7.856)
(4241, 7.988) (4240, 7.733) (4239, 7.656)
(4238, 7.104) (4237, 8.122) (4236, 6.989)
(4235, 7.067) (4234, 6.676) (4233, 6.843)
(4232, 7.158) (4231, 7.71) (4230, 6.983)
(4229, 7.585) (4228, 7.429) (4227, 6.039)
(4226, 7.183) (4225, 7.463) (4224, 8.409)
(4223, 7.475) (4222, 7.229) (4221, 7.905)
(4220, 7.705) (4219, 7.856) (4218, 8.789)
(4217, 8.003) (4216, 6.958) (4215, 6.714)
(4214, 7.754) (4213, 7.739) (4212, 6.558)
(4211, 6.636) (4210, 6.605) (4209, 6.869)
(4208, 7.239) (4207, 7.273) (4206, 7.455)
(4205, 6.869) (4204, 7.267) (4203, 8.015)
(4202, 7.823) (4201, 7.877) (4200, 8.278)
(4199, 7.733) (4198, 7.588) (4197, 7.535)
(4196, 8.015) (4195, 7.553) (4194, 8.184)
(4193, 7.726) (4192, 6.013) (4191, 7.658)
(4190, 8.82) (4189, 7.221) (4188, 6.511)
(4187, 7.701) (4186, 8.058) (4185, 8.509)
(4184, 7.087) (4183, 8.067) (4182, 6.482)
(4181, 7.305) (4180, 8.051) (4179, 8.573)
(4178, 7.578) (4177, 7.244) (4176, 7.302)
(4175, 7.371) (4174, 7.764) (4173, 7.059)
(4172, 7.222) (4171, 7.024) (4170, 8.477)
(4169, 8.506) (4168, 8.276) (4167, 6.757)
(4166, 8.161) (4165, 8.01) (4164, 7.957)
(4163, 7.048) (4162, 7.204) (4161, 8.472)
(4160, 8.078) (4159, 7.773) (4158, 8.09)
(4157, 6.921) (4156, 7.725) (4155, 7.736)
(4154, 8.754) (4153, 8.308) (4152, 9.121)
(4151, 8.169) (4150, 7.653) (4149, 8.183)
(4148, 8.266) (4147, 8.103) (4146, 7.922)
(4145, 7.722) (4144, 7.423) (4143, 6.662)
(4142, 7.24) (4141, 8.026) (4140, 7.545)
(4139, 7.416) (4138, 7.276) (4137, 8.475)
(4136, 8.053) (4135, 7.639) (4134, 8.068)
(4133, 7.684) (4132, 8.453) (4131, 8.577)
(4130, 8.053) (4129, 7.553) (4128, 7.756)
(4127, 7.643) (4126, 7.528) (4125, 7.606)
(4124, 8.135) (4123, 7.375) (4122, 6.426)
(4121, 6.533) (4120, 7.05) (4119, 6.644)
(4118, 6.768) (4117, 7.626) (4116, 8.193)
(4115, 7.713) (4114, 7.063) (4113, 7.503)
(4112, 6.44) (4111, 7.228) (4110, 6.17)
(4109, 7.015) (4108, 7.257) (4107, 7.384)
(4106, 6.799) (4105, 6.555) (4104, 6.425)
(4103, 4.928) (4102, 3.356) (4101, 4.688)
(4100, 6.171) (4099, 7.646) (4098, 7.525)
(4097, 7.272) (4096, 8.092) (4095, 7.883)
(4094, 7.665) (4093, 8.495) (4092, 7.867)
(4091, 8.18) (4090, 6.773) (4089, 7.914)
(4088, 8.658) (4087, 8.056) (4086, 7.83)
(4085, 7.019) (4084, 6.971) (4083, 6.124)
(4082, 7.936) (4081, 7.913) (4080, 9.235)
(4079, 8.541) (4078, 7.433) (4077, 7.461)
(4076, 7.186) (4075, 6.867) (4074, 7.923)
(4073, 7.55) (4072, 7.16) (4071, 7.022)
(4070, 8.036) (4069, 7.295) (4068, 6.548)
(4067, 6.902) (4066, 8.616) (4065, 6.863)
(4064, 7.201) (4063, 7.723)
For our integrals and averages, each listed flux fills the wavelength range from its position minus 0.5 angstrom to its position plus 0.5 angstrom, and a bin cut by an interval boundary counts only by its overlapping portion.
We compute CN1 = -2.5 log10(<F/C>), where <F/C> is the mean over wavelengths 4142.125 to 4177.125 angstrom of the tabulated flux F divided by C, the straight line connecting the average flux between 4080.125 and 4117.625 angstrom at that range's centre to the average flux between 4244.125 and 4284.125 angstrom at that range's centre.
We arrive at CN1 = -0.08 mag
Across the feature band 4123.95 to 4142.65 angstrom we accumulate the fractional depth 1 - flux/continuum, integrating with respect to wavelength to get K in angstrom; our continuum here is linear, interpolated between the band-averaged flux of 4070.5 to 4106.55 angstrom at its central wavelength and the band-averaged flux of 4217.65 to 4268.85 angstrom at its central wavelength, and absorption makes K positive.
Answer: -1.3 angstrom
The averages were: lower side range 7.25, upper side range 7.46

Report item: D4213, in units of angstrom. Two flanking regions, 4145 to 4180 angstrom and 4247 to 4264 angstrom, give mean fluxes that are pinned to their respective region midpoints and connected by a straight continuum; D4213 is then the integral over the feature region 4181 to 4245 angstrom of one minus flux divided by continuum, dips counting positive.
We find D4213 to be 1.2 angstrom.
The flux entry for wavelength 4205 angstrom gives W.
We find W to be 6.869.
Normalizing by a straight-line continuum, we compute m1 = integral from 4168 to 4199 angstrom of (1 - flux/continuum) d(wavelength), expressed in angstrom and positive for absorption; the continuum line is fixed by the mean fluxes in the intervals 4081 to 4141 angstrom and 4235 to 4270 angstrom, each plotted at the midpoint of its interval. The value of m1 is -0.9 angstrom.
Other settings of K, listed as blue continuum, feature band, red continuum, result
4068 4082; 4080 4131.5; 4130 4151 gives 3.3 angstrom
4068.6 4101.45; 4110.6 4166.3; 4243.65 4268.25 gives -1.4 angstrom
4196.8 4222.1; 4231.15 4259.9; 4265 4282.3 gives 0.1 angstrom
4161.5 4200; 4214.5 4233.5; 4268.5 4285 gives 0.2 angstrom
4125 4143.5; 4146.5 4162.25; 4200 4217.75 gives -0.8 angstrom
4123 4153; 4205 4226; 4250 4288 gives 0.5 angstrom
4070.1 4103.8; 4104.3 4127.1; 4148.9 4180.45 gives 1.1 angstrom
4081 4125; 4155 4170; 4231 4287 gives -1.2 angstrom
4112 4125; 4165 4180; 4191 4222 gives -0.6 angstrom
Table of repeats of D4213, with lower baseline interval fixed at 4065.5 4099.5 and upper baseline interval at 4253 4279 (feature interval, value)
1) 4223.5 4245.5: 0.12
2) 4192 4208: -0.26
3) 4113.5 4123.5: 0.60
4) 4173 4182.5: 0.03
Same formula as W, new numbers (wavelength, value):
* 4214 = 7.754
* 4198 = 7.588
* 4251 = 6.765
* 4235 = 7.067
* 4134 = 8.068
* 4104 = 6.425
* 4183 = 8.067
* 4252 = 7.269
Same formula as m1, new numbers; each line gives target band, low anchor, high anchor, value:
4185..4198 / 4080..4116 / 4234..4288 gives -0.51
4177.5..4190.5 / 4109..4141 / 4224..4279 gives -0.42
